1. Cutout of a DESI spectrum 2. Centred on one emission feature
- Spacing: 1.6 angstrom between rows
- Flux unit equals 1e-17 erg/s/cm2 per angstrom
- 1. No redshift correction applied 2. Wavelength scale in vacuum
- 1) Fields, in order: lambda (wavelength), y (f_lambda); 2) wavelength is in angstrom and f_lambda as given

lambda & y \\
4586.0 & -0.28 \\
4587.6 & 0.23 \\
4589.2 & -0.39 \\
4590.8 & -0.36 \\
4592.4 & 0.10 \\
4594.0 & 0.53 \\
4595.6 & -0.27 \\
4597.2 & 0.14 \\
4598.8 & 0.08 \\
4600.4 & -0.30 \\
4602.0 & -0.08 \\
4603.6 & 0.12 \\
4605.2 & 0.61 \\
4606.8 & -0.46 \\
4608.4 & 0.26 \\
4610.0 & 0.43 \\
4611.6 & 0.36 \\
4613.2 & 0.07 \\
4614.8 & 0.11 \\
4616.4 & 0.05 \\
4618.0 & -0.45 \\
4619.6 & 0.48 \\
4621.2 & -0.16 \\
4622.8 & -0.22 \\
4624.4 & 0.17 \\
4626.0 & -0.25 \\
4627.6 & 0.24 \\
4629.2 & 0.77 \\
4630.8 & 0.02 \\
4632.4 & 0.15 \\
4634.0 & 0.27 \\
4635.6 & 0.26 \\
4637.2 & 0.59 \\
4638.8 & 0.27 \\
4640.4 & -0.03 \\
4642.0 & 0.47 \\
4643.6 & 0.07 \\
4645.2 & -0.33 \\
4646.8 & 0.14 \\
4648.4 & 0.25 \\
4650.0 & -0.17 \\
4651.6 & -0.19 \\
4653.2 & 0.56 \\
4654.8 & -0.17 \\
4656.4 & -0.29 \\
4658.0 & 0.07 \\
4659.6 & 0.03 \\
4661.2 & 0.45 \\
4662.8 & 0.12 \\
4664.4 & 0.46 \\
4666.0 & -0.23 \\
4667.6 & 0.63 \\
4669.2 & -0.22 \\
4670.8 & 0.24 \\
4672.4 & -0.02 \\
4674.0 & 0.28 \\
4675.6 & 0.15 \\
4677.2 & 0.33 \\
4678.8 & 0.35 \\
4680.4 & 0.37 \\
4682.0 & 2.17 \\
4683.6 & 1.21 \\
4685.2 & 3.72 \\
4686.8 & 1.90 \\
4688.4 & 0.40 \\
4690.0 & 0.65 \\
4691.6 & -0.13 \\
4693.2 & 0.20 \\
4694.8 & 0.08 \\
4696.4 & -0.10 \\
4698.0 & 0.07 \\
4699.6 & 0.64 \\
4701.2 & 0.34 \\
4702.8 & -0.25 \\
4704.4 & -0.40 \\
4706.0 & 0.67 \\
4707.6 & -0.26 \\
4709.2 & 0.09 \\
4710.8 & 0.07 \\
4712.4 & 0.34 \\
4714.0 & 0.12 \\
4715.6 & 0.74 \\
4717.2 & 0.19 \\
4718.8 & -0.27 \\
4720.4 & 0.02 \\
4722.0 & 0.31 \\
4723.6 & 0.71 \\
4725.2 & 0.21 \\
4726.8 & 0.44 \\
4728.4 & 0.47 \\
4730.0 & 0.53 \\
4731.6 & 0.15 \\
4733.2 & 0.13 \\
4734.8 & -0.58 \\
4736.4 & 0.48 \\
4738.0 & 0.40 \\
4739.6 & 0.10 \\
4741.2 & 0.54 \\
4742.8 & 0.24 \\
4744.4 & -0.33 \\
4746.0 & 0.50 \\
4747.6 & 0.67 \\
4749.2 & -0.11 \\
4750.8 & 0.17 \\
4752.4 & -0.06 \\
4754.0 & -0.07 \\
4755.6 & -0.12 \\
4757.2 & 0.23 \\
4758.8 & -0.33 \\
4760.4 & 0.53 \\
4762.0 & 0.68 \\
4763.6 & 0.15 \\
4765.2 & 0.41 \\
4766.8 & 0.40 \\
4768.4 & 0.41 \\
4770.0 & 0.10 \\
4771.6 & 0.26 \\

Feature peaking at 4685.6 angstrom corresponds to [O II]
